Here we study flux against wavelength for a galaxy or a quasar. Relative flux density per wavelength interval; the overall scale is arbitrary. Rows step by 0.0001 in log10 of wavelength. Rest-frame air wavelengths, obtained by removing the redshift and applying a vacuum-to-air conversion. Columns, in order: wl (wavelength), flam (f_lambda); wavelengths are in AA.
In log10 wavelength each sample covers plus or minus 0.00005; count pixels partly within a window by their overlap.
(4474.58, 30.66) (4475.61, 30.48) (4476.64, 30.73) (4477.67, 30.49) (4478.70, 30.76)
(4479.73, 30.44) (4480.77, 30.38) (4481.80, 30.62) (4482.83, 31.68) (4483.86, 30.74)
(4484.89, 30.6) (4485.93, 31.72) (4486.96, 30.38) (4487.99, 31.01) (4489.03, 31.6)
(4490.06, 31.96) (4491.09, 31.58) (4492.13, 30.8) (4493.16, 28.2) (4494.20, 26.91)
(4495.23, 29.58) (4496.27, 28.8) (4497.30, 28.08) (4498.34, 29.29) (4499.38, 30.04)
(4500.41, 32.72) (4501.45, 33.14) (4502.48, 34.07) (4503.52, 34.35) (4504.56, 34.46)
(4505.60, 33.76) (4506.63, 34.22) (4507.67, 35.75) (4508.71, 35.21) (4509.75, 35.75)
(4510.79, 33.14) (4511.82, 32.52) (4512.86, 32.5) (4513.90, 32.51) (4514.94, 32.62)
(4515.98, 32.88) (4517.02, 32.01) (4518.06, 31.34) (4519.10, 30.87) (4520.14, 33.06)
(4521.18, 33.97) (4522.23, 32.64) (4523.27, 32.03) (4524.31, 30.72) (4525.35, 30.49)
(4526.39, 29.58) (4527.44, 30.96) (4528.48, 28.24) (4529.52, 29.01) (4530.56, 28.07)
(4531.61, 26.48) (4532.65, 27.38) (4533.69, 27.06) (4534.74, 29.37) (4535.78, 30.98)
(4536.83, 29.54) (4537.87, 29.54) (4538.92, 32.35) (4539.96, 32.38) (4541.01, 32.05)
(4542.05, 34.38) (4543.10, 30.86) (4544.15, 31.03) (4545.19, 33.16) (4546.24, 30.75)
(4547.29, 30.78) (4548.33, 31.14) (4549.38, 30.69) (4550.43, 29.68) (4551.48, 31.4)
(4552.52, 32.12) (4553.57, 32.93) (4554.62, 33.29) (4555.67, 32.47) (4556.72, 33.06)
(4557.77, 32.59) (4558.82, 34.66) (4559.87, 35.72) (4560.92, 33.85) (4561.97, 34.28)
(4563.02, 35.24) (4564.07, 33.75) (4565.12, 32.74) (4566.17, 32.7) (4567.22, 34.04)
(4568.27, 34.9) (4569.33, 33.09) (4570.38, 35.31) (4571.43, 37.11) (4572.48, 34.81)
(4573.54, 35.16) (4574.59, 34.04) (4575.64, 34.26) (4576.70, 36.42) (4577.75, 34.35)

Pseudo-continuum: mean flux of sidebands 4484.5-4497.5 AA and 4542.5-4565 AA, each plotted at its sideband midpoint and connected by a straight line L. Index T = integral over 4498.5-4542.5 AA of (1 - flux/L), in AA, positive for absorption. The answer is -0.7 AA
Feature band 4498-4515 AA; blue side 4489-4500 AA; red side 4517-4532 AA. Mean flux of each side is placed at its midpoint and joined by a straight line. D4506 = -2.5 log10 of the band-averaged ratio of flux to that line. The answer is -0.11 mag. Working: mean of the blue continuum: 29.7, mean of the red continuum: 30.6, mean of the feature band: 33.4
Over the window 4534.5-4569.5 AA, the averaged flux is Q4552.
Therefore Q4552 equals 32.4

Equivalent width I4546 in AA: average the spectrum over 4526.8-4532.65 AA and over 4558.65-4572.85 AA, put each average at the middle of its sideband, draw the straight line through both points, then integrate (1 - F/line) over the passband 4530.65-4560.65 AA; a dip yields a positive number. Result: -0.2 AA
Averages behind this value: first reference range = 28.5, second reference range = 34.4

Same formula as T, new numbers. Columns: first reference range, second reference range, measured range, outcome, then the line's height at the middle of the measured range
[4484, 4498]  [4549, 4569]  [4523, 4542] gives 1.25 AA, 32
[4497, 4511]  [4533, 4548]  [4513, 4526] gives 0.07 AA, 32.3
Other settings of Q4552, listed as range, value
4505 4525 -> 33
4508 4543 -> 31.3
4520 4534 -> 29.9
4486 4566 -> 31.7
